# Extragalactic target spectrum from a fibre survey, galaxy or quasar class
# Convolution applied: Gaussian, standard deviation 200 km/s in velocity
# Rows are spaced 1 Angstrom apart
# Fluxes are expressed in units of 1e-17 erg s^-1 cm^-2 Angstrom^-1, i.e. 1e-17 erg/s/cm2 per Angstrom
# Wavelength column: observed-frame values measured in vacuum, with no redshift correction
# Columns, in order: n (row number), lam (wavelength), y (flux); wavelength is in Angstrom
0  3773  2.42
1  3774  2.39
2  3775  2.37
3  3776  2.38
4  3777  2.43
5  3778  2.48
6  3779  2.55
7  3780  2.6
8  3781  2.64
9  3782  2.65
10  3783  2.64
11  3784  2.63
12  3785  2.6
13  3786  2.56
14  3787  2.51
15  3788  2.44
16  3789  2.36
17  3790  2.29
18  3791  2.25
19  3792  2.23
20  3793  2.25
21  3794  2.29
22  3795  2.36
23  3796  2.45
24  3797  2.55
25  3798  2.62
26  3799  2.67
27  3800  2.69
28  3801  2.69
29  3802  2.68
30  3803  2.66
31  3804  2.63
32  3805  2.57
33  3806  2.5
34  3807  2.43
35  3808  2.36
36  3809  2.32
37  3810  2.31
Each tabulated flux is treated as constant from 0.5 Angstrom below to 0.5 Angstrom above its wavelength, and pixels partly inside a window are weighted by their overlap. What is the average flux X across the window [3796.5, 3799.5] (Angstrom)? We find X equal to 2.61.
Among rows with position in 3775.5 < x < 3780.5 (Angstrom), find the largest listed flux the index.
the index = 2.6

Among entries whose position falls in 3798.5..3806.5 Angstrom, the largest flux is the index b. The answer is 2.69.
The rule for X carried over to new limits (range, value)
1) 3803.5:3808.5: 2.5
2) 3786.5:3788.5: 2.47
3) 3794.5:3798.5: 2.5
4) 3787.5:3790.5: 2.36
